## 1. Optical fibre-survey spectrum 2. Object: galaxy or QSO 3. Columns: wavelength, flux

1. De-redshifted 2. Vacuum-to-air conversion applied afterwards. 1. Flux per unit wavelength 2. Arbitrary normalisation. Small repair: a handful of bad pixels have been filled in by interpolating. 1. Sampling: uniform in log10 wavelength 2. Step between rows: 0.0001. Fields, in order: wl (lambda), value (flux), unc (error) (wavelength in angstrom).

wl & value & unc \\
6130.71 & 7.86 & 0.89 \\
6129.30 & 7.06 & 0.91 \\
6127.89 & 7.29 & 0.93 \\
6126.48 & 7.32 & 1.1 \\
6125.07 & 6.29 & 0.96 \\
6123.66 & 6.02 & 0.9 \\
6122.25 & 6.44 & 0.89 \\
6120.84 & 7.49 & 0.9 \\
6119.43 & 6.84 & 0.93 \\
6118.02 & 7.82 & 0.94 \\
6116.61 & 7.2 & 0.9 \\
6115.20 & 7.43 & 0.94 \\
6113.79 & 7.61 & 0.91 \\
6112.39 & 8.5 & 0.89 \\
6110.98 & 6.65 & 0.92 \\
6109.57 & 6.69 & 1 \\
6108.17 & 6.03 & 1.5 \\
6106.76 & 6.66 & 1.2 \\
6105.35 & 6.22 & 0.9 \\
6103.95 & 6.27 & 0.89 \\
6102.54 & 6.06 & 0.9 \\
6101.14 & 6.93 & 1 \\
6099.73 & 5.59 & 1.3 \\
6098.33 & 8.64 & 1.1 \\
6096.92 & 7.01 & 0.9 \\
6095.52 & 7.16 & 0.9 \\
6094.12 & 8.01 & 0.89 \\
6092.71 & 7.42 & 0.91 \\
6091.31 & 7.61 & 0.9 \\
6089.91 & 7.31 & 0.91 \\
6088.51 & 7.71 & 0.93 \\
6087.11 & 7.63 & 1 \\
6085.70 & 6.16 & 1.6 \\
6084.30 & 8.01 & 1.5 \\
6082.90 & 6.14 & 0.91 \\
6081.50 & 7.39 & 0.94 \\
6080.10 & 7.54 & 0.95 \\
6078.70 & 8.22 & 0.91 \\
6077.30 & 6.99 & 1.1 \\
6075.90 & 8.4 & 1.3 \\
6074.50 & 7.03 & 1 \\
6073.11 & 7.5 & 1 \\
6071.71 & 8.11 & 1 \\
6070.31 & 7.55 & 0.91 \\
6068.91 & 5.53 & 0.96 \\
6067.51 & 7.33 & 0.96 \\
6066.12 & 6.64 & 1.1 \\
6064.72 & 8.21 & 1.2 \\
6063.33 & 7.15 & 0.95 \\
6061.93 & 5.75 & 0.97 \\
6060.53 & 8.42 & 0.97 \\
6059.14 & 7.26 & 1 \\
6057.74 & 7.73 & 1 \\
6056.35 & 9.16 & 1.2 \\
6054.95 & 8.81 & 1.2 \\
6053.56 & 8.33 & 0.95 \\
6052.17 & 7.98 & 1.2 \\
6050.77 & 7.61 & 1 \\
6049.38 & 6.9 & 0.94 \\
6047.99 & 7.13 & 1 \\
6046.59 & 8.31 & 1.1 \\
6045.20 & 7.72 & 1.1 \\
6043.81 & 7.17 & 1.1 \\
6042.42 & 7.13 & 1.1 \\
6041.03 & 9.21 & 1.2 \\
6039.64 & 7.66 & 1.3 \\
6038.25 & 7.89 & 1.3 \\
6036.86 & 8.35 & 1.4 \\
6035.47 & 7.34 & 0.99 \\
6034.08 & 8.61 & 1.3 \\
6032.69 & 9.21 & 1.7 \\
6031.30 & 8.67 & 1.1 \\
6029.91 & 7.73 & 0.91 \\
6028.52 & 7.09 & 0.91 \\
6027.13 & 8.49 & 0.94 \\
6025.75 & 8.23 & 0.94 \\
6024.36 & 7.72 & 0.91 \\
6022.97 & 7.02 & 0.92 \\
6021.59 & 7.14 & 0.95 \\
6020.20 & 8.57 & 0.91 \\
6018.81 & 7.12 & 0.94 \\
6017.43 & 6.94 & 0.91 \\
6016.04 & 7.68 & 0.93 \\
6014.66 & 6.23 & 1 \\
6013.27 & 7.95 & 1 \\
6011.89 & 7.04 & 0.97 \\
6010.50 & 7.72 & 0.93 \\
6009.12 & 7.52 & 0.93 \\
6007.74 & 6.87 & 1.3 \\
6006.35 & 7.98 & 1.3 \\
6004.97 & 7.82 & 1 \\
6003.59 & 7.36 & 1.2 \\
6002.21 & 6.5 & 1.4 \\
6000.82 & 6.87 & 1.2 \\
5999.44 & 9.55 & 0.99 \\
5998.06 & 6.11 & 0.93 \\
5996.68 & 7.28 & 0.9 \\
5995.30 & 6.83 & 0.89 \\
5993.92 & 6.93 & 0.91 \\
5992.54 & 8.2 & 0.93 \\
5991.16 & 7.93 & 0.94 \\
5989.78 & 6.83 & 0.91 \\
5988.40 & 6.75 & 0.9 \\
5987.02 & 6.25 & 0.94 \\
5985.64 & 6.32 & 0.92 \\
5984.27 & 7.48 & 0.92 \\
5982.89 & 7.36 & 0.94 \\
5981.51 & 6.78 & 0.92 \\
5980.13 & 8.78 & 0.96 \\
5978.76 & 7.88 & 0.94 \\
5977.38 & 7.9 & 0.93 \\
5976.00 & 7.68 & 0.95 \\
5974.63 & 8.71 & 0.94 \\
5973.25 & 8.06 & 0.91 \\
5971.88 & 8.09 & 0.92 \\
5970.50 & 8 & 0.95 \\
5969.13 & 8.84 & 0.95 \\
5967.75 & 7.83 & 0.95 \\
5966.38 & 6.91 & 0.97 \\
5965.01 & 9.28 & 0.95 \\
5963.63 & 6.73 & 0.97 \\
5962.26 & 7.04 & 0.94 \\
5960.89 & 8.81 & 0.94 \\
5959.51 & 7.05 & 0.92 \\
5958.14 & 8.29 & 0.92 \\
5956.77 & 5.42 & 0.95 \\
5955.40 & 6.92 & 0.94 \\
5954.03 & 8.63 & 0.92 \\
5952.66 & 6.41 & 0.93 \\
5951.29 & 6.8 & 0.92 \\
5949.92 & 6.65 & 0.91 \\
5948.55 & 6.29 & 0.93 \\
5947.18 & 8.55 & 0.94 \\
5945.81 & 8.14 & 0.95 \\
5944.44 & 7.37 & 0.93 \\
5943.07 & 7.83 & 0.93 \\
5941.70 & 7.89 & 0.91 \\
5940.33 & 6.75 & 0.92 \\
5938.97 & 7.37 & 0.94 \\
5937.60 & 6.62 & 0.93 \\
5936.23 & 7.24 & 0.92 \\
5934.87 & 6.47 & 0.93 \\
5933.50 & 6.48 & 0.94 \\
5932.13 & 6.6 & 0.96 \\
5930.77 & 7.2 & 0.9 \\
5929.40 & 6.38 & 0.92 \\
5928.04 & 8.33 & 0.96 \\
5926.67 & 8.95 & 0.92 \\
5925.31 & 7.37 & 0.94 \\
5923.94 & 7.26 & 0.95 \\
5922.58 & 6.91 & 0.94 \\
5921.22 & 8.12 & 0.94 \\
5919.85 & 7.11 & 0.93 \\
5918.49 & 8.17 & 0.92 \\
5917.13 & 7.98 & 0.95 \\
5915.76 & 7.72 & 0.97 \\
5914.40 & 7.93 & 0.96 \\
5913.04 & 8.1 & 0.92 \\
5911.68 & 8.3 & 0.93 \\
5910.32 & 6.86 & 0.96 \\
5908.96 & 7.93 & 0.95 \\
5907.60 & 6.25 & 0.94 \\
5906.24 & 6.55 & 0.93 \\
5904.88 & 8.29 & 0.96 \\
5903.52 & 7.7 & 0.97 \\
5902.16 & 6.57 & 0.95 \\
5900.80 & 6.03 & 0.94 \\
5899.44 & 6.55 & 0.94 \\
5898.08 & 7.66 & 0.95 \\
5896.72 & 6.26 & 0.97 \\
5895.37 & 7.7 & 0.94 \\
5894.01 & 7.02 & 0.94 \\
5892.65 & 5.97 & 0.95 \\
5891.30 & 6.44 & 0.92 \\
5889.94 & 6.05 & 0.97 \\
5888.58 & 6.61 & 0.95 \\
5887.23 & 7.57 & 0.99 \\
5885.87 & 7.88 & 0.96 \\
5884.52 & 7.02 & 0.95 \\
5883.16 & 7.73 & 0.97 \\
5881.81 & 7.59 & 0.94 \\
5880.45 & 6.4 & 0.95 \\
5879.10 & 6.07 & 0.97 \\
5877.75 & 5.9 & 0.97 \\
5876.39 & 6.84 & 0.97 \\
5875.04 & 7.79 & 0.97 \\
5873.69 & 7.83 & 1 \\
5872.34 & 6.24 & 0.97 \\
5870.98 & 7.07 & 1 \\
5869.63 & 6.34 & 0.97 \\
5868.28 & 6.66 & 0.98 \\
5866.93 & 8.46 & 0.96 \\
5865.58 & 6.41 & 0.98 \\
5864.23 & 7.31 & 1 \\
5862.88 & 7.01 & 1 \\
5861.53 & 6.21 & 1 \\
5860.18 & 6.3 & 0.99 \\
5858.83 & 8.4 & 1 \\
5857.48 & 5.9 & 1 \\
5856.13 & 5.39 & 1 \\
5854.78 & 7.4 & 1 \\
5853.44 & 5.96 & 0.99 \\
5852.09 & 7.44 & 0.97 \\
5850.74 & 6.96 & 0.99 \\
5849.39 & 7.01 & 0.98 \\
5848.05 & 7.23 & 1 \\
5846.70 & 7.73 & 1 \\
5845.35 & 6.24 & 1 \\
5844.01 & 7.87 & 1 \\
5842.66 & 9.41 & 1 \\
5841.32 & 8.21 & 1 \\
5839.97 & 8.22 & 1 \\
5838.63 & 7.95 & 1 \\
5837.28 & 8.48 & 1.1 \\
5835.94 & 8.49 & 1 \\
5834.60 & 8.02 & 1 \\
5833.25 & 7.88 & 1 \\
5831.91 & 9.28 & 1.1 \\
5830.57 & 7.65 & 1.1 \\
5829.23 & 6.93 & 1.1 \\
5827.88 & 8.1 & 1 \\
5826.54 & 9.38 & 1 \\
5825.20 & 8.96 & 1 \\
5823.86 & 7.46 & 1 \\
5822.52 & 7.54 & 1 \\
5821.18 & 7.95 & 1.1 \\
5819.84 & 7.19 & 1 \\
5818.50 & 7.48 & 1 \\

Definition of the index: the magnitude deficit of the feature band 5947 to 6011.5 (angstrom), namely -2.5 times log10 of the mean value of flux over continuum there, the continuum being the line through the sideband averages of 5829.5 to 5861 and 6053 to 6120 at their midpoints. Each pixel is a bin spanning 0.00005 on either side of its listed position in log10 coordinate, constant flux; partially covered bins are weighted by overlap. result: -0.01 mag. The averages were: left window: 7.53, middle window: 7.45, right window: 7.3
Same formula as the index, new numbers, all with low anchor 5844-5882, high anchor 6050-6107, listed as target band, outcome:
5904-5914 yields -0.08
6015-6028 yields -0.06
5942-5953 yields -0.04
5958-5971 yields -0.11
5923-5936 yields -0.03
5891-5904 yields 0.03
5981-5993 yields 0.01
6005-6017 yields -0.03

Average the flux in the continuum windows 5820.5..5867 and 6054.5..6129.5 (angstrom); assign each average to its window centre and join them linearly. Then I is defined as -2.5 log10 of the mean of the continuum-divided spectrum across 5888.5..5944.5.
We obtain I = 0.04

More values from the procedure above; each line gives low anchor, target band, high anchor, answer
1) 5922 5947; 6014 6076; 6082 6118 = -0.08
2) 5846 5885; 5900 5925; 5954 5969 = -0.03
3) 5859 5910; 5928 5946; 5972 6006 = 0.01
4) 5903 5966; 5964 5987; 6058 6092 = -0.06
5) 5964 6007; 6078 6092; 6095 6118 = -0.05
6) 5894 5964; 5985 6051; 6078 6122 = -0.05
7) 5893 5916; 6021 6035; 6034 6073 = -0.06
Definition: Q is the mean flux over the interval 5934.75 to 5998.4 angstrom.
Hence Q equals 7.43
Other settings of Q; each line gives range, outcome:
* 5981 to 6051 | 7.51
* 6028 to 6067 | 7.83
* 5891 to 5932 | 7.32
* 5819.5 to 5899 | 7.3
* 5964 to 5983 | 8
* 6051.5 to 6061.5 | 8.18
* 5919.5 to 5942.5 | 7.24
